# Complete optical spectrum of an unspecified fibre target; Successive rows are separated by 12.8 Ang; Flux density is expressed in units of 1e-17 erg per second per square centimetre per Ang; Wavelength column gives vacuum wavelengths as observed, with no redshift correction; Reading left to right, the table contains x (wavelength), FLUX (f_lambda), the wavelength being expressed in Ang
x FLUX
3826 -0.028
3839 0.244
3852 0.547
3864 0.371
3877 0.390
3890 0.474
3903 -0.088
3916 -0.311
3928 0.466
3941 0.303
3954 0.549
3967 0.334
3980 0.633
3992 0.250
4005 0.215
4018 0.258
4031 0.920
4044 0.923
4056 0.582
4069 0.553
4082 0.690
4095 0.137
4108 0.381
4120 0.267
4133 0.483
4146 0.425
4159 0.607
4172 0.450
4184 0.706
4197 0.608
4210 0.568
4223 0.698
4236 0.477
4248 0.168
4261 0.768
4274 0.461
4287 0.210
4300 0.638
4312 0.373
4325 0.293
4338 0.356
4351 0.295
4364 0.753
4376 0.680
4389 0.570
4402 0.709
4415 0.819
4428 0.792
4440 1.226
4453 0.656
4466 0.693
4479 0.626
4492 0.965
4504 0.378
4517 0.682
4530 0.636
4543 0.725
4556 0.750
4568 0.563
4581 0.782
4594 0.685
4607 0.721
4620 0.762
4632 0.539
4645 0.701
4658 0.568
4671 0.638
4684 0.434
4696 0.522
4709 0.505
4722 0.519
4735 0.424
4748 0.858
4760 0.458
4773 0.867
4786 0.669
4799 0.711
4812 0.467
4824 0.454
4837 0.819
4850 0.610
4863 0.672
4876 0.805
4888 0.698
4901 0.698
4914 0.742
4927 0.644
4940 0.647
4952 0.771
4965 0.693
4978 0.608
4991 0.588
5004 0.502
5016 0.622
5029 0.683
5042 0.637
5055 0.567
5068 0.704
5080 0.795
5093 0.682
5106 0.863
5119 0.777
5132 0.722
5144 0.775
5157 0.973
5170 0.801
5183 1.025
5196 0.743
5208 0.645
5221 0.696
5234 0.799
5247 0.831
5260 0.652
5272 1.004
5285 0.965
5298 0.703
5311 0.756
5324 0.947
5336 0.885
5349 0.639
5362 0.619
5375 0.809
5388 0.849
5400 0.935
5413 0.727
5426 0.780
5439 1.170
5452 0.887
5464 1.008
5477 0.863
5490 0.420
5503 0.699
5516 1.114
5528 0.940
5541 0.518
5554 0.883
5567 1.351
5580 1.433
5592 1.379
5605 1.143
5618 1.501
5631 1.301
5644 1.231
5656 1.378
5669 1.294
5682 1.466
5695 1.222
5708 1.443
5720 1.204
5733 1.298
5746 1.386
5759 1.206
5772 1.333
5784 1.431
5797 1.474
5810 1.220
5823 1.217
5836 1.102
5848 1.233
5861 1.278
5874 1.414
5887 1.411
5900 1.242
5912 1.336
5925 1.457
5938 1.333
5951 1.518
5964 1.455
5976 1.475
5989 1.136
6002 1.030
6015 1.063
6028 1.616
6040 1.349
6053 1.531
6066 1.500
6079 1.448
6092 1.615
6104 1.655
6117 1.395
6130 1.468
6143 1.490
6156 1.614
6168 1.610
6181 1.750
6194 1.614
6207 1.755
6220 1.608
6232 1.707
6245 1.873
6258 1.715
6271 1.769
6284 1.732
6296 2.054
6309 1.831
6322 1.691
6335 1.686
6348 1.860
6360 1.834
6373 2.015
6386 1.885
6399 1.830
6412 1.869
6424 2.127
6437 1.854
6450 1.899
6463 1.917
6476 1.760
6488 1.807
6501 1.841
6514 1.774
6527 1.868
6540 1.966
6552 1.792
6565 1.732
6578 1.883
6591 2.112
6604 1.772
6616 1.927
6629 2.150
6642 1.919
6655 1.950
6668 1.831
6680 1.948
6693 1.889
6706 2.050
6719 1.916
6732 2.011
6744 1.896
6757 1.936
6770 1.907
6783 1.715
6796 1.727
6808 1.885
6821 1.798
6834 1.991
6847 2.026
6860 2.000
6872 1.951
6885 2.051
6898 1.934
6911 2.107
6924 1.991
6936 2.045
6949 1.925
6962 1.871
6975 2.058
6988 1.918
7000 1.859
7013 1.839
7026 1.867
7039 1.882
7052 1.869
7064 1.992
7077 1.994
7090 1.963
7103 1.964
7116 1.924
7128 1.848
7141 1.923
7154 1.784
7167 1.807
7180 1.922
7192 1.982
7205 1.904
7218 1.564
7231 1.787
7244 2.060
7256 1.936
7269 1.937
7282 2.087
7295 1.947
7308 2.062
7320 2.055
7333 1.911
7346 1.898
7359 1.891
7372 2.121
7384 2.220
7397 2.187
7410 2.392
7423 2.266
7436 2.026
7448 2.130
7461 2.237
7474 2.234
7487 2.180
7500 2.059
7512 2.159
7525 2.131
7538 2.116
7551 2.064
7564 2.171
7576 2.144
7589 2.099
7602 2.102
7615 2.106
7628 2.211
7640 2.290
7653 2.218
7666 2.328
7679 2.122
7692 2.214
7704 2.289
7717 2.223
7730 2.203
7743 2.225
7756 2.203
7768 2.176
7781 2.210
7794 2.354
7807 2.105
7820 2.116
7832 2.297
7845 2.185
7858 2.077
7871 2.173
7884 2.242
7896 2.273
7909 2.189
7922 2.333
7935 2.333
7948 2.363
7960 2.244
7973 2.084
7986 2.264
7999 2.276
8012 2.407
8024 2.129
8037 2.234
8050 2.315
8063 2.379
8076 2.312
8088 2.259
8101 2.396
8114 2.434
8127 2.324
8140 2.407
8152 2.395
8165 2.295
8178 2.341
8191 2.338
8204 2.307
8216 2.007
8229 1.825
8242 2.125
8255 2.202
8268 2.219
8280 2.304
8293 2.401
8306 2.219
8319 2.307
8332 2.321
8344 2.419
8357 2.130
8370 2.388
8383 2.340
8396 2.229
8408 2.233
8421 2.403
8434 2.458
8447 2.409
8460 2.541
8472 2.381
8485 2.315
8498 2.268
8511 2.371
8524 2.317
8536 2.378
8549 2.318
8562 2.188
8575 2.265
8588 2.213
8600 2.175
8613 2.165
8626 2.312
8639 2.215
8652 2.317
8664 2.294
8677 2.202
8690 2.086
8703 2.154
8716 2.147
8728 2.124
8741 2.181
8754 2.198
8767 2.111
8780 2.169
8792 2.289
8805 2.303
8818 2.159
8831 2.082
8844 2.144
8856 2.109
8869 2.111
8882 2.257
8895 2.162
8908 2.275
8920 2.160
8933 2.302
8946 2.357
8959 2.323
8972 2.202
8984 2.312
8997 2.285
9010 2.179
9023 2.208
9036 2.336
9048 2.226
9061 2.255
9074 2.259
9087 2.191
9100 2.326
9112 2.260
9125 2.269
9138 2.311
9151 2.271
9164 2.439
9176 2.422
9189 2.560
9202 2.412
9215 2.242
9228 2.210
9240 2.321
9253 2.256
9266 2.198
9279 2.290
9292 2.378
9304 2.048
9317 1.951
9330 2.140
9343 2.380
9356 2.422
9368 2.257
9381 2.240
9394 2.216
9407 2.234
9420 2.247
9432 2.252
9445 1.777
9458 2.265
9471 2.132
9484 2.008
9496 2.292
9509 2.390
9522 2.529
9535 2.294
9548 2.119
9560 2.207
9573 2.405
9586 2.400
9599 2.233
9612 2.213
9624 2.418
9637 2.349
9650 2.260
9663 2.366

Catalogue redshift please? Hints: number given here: 0.40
